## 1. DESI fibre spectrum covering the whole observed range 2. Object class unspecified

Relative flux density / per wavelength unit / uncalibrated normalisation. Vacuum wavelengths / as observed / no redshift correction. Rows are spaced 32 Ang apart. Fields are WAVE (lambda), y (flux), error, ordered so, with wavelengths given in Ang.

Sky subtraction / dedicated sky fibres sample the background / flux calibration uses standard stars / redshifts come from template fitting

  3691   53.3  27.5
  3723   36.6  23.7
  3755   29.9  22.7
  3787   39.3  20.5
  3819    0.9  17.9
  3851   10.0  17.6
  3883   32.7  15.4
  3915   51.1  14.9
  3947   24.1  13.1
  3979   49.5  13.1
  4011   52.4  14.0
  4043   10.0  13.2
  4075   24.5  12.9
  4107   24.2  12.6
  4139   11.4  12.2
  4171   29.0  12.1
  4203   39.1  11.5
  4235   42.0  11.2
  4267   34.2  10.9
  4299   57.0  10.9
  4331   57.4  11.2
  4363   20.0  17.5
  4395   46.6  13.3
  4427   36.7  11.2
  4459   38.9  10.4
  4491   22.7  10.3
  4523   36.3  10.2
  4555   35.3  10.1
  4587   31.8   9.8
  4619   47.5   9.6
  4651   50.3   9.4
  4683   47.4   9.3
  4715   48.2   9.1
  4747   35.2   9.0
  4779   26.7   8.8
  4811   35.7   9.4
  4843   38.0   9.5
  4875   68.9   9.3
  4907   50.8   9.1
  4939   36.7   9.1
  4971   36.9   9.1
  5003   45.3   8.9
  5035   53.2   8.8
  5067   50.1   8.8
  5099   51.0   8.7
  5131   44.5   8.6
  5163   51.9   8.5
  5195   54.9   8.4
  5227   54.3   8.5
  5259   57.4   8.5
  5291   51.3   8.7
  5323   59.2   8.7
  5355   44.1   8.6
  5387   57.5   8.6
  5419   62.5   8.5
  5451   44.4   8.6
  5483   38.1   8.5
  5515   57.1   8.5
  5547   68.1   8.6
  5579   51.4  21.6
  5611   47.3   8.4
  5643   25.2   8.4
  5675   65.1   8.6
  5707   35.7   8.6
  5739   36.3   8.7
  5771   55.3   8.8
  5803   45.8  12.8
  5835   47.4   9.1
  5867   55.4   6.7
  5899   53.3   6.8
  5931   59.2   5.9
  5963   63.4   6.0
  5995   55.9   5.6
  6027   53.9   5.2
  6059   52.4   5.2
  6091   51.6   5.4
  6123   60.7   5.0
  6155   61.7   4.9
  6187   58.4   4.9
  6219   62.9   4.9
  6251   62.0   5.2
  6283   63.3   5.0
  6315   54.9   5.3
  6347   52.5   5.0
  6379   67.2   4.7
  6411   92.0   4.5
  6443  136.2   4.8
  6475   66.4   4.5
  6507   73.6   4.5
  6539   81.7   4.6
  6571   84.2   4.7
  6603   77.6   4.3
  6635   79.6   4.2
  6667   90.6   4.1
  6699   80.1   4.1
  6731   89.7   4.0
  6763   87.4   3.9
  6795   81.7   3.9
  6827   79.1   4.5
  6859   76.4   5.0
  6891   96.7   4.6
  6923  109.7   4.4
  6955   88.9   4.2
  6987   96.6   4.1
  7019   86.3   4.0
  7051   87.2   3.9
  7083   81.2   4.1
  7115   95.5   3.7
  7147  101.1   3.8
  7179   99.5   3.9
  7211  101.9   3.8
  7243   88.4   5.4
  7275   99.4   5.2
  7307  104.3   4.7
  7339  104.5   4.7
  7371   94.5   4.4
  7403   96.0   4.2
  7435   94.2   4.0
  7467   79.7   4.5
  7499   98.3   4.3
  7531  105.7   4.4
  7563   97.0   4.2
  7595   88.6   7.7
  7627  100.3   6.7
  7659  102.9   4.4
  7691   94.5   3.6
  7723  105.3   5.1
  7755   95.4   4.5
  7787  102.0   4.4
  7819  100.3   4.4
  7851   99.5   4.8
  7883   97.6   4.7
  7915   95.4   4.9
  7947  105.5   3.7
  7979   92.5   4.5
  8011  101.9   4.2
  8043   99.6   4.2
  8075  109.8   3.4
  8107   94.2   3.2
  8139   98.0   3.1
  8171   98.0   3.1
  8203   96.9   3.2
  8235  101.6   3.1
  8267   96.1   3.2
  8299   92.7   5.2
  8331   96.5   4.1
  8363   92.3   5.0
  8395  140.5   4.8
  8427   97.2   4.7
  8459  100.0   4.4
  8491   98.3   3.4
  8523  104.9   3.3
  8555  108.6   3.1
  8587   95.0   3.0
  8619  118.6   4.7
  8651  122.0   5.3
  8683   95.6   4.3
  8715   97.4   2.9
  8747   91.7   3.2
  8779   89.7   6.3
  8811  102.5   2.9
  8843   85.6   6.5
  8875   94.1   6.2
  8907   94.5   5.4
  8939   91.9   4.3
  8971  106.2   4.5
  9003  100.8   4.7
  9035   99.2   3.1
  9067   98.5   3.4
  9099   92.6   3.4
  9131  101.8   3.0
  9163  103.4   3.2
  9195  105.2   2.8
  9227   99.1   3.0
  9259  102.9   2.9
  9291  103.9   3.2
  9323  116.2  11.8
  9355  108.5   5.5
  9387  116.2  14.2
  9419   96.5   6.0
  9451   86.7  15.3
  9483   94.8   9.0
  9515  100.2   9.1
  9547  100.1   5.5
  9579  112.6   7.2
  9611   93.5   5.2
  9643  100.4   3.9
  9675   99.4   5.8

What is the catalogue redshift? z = 0.72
